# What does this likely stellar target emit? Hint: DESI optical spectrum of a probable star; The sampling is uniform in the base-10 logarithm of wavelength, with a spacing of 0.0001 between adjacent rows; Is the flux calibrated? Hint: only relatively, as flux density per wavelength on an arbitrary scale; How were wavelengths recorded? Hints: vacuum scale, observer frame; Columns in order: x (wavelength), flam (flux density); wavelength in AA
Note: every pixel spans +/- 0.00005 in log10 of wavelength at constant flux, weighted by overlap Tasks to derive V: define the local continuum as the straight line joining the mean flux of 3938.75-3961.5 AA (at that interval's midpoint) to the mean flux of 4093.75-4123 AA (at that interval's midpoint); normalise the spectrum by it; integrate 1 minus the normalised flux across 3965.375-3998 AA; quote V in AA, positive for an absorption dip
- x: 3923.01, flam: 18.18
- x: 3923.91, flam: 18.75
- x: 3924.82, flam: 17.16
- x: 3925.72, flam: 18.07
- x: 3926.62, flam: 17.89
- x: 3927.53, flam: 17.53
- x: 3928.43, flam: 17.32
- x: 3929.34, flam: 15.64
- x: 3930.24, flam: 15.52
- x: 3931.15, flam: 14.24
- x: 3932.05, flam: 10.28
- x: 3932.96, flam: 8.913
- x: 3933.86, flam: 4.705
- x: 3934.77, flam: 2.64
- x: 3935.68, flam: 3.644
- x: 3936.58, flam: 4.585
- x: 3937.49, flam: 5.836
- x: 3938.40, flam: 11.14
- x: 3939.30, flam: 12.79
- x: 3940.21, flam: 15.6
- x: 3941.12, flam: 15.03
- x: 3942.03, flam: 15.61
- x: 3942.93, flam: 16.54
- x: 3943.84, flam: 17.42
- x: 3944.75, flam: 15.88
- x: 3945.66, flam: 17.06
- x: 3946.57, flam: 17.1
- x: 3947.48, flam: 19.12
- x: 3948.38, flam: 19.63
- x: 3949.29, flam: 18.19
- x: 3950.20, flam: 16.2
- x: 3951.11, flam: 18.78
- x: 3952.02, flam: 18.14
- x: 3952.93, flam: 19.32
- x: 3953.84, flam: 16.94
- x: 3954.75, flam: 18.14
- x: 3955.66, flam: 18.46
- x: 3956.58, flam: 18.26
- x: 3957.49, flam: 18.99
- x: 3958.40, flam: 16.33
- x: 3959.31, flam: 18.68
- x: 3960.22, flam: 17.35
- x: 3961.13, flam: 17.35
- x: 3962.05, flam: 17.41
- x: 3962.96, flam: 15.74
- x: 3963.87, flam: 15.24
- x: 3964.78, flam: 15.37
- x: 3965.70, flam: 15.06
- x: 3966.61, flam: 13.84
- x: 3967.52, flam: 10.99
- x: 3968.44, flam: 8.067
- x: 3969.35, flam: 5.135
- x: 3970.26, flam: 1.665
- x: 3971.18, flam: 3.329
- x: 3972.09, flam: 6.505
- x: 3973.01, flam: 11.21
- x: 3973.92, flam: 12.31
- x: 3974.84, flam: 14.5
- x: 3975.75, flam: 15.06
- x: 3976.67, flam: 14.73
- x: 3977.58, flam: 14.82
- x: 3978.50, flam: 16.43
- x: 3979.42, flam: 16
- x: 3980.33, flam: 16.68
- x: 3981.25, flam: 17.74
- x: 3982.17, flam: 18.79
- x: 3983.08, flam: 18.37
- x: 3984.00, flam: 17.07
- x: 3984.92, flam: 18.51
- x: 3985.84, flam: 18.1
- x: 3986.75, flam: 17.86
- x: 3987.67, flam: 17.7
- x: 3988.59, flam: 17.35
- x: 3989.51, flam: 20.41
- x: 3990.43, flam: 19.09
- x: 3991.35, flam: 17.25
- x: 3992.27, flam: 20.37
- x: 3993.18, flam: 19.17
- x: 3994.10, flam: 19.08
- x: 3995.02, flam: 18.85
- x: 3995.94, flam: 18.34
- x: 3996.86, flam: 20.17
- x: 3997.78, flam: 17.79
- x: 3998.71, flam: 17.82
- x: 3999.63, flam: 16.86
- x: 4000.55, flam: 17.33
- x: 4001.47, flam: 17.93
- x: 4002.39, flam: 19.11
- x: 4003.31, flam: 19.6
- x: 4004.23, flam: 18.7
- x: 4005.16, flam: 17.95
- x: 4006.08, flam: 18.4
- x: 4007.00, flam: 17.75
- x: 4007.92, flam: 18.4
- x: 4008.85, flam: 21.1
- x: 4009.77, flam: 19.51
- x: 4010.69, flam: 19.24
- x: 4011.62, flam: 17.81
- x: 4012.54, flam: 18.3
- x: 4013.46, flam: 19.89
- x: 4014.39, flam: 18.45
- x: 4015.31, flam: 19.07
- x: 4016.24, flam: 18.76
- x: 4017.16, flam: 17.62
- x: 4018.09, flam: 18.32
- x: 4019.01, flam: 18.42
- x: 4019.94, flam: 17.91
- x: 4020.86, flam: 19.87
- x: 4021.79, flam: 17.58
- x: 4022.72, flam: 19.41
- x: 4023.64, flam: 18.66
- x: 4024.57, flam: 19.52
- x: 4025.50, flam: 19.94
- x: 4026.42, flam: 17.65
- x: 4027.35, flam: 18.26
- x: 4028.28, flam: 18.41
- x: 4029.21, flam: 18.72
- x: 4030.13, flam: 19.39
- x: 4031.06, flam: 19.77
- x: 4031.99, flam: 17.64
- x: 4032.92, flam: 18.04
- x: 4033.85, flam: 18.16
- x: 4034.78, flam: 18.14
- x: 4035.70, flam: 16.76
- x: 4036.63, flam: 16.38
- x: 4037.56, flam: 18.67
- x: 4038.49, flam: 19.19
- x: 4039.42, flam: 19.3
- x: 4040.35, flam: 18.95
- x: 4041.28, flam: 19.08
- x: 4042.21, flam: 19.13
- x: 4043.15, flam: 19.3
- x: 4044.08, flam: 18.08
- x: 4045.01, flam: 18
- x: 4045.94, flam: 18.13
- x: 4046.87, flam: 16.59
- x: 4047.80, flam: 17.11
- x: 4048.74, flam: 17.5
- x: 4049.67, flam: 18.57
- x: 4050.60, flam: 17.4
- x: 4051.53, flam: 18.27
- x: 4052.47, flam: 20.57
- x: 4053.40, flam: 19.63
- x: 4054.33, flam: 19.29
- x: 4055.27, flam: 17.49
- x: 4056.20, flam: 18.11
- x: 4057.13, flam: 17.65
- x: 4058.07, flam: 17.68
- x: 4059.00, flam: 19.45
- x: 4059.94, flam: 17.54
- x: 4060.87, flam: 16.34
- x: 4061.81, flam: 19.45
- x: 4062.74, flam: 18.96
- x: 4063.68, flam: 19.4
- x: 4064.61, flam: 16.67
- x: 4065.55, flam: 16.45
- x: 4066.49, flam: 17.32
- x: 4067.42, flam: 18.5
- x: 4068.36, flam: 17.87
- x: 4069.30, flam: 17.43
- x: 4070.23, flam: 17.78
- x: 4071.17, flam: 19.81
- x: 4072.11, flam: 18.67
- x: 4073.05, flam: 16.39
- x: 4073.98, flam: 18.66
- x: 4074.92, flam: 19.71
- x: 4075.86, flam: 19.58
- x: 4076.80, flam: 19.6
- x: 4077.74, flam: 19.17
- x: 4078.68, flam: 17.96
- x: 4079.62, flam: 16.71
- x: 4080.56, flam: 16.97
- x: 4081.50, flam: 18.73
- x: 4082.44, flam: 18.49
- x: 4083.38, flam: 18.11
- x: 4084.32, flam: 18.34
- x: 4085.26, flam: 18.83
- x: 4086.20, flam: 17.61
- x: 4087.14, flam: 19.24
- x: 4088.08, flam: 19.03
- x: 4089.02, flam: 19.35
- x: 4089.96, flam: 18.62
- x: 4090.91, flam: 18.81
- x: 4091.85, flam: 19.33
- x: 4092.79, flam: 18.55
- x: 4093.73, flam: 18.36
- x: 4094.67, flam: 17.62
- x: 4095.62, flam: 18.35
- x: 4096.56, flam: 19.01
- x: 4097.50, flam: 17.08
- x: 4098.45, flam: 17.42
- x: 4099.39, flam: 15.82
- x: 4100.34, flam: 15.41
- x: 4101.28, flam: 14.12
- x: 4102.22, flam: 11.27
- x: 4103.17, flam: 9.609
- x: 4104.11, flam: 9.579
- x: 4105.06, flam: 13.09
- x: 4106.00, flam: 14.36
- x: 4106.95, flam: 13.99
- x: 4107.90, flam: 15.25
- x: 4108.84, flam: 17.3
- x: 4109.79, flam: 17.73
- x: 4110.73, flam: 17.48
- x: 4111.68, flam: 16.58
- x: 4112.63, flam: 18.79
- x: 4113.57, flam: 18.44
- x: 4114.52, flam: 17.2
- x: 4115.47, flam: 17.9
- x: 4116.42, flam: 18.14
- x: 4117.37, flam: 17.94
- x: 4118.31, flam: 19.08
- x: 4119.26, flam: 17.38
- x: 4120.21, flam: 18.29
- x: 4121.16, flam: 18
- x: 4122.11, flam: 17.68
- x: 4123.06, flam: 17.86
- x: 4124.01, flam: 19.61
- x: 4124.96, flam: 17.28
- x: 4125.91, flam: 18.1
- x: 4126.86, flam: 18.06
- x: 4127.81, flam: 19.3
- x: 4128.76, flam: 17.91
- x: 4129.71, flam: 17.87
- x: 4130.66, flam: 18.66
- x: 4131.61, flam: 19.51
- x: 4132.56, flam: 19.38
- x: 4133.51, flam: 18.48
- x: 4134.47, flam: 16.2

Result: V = 3.6 AA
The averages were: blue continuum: 17.3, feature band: 15.2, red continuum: 16.4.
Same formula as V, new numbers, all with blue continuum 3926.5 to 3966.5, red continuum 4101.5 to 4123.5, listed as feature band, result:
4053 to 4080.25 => -4.1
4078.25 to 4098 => -2.9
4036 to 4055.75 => -3.4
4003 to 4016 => -2.9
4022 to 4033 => -2.3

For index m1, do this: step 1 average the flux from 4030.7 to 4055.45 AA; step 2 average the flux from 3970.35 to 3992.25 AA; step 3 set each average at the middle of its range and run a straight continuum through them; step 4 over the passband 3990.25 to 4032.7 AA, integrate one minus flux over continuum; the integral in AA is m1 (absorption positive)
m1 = -4.53 AA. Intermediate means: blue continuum 15.5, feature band 18.7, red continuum 18.3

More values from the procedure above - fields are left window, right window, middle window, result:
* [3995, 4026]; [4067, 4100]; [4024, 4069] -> 0.46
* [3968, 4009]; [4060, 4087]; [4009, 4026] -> -1.98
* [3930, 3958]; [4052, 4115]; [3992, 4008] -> -2.97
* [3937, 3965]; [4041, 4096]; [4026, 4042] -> -0.53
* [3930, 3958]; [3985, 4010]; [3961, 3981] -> 4.72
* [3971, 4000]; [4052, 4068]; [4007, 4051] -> -2.32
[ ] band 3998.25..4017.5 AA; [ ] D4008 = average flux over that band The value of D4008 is 18.6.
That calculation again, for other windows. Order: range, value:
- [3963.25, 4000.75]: 15.4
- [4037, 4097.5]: 18.4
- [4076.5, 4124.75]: 17.2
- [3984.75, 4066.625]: 18.5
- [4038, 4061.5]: 18.3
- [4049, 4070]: 18.2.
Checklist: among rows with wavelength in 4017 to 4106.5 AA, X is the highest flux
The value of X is 20.57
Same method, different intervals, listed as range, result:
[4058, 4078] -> 19.81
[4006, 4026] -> 21.1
